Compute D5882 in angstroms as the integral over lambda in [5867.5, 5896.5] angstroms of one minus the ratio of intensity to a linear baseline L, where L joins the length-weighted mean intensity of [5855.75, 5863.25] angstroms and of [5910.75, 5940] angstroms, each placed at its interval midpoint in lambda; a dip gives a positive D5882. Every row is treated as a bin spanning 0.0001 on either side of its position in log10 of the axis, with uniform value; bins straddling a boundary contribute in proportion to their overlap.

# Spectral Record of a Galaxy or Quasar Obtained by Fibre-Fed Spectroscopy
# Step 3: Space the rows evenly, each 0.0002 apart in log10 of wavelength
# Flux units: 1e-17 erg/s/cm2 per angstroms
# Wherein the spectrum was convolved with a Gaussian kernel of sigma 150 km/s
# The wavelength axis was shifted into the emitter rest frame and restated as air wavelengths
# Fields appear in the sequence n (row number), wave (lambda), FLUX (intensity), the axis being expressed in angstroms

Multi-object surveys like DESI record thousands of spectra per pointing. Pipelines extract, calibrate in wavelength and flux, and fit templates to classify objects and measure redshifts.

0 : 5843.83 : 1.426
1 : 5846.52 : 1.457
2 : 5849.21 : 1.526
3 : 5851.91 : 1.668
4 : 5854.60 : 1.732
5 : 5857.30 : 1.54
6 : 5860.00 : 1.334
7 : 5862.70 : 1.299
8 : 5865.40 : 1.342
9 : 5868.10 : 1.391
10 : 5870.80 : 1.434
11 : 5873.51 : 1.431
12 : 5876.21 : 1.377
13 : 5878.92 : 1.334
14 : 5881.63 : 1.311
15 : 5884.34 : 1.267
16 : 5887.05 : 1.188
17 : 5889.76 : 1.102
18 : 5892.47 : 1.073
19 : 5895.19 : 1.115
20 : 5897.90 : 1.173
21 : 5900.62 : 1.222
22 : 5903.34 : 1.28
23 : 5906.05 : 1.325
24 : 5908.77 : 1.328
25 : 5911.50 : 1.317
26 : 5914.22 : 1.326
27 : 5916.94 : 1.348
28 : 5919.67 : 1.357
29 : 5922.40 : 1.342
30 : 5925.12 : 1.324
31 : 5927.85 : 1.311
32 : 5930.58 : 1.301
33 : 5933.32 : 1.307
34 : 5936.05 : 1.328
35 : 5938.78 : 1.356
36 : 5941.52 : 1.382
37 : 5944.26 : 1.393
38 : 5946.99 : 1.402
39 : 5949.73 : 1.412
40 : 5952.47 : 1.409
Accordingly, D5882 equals 2.3 angstroms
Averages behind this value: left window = 1.41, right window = 1.33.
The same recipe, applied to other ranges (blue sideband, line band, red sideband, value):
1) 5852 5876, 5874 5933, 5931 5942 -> 4.7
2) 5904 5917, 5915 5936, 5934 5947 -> 0.3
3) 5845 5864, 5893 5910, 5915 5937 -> 1.9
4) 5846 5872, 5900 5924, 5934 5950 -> 1.5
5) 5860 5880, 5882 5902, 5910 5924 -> 2.7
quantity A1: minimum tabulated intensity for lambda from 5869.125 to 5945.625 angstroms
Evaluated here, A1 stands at 1.073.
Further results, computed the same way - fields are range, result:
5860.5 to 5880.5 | 1.299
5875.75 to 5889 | 1.188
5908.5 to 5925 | 1.317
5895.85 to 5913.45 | 1.173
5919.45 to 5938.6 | 1.301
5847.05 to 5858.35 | 1.526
